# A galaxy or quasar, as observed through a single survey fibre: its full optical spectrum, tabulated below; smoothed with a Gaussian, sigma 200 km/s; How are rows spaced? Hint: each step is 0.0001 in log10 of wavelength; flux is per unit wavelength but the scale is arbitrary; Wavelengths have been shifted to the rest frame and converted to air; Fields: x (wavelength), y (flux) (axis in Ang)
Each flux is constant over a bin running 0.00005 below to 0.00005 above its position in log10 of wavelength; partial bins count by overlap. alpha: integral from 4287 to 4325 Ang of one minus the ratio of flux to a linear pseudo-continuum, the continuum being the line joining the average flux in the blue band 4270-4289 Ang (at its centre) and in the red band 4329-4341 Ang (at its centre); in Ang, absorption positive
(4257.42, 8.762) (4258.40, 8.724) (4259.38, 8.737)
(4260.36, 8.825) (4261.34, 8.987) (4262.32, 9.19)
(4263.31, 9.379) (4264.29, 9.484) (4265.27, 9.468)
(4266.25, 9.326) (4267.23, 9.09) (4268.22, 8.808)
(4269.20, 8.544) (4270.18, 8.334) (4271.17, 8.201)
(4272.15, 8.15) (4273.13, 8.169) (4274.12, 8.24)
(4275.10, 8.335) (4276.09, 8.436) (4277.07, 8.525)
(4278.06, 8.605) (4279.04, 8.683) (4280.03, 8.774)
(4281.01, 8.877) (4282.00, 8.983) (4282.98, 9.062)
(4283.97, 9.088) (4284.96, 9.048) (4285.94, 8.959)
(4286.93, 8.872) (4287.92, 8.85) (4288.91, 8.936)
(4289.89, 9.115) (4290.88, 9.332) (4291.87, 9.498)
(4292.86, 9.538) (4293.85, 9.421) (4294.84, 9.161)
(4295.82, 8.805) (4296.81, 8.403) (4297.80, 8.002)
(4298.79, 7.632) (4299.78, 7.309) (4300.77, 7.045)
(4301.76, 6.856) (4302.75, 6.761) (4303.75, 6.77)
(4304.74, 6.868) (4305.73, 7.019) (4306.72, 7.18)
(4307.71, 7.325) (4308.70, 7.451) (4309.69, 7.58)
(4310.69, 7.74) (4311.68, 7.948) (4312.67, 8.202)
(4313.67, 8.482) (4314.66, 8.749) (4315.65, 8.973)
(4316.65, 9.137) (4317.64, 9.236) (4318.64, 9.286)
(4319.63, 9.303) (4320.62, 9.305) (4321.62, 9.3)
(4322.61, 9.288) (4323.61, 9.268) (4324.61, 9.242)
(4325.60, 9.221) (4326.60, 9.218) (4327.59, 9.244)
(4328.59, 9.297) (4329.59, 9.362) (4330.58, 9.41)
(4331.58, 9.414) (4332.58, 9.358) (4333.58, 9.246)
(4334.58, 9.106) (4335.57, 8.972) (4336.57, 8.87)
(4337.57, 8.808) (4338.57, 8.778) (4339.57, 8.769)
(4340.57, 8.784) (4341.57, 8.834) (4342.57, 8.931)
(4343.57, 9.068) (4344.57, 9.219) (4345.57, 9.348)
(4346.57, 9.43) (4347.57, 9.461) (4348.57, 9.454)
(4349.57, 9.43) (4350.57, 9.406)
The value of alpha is 2.0 Ang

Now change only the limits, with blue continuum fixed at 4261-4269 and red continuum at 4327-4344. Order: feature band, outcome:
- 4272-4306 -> 2.7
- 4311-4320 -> 0.3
